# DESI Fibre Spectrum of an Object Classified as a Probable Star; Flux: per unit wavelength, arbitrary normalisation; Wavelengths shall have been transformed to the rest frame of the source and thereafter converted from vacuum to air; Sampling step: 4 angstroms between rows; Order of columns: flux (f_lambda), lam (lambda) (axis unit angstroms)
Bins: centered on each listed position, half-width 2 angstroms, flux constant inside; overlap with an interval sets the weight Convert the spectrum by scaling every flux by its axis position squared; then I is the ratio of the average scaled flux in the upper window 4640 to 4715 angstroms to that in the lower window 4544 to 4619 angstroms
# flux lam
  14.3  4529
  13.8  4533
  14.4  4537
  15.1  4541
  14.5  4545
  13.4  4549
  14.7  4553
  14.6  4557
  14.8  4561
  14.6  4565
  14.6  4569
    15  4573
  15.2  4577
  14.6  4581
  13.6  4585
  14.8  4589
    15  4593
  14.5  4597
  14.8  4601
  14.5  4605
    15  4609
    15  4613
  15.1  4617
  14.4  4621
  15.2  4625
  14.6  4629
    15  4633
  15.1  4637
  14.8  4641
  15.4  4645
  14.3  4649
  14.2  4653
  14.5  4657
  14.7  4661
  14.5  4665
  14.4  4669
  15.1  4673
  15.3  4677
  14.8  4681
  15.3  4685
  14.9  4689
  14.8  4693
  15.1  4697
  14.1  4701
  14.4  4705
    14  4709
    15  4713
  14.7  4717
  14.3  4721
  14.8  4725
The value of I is 1.0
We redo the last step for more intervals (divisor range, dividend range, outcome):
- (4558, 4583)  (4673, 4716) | 1.05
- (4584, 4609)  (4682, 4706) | 1.06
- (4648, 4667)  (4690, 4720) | 1.03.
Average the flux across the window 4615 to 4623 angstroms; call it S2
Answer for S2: 14.8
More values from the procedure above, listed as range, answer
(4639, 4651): 14.8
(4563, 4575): 14.7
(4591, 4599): 14.8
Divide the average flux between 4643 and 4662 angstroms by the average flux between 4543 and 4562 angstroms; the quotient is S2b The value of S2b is 1.02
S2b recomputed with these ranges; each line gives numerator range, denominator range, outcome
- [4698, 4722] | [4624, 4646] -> 0.96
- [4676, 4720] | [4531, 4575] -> 1.02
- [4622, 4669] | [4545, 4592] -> 1.01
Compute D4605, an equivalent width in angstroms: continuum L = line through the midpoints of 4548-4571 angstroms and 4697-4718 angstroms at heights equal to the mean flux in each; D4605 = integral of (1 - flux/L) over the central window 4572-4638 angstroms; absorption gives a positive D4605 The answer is -1.3 angstroms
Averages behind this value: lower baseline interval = 14.5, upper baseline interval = 14.5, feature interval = 14.8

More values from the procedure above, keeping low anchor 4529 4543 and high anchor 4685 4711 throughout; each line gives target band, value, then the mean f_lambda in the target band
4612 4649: -1.0 angstroms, 14.9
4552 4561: -0.1 angstroms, 14.7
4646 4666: 0.1 angstroms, 14.5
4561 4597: -0.5 angstroms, 14.7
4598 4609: -0.2 angstroms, 14.7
